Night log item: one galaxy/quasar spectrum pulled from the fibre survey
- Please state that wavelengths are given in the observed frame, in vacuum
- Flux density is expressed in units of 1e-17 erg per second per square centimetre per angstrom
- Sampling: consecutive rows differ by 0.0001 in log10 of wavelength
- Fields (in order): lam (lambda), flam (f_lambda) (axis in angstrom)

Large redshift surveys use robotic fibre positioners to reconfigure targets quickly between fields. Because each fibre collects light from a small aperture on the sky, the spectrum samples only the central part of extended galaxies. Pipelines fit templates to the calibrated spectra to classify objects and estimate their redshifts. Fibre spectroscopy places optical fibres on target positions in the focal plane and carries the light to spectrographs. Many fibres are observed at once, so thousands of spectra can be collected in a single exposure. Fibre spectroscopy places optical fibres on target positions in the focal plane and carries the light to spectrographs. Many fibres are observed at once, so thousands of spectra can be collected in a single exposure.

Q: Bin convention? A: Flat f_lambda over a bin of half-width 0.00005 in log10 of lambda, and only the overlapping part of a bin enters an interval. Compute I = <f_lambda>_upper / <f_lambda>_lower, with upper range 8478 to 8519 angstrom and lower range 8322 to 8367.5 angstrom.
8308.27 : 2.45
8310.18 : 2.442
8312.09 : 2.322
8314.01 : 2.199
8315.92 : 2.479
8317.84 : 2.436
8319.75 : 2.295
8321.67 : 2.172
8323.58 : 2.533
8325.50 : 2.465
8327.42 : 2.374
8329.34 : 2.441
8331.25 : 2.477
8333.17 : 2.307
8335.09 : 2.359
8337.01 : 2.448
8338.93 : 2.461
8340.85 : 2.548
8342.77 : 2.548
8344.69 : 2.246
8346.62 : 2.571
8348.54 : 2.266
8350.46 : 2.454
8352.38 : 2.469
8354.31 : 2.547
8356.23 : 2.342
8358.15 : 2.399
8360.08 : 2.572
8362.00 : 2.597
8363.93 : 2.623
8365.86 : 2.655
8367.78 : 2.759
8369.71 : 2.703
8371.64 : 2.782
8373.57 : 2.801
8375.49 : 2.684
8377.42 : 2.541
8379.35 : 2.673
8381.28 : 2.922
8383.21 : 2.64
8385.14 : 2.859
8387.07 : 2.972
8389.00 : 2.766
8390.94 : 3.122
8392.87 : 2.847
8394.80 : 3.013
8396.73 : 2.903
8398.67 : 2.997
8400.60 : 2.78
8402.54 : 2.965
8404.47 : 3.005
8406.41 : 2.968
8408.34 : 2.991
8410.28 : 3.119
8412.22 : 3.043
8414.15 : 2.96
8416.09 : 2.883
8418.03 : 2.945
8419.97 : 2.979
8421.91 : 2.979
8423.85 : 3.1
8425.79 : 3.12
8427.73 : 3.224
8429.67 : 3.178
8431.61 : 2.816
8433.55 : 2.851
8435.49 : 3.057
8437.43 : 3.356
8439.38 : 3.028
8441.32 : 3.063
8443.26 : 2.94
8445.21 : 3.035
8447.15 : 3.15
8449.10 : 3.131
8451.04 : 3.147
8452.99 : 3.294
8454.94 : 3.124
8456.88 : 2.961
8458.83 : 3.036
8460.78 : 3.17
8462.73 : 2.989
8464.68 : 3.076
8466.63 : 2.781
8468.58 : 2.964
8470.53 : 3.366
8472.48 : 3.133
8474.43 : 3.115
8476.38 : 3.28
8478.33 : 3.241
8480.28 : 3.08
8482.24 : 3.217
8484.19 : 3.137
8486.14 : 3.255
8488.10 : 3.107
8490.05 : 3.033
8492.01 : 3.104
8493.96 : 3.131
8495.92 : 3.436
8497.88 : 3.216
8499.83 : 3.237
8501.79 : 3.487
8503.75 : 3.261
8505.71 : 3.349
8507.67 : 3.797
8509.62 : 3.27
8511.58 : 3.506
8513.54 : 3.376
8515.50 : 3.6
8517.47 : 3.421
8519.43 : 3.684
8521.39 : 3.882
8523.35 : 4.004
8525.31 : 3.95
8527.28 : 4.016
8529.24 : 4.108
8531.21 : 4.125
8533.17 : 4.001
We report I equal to 1.34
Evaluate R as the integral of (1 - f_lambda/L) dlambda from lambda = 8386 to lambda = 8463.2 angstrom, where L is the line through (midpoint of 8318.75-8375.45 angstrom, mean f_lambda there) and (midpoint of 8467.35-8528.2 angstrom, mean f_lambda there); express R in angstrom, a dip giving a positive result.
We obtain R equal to -2.16 angstrom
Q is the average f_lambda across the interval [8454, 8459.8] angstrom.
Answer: 3.04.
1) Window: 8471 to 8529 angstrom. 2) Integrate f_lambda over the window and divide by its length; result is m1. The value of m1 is 3.4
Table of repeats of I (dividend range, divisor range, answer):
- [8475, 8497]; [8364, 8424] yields 1.11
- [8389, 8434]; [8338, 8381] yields 1.17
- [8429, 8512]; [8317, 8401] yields 1.22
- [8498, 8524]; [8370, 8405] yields 1.24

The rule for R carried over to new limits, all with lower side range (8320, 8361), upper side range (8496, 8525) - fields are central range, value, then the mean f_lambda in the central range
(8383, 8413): -1.6 angstrom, 2.94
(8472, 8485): 0.5 angstrom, 3.17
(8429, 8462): 0.2 angstrom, 3.08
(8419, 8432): -0.4 angstrom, 3.07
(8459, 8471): 0.7 angstrom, 3.04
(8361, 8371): -0.3 angstrom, 2.67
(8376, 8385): -0.1 angstrom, 2.71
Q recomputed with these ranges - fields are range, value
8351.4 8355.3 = 2.51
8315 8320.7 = 2.4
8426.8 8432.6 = 3.07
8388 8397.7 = 2.93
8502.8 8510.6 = 3.42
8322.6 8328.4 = 2.46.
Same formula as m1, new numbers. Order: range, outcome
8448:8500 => 3.14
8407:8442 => 3.04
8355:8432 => 2.86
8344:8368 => 2.49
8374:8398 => 2.83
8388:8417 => 2.96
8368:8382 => 2.73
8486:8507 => 3.24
